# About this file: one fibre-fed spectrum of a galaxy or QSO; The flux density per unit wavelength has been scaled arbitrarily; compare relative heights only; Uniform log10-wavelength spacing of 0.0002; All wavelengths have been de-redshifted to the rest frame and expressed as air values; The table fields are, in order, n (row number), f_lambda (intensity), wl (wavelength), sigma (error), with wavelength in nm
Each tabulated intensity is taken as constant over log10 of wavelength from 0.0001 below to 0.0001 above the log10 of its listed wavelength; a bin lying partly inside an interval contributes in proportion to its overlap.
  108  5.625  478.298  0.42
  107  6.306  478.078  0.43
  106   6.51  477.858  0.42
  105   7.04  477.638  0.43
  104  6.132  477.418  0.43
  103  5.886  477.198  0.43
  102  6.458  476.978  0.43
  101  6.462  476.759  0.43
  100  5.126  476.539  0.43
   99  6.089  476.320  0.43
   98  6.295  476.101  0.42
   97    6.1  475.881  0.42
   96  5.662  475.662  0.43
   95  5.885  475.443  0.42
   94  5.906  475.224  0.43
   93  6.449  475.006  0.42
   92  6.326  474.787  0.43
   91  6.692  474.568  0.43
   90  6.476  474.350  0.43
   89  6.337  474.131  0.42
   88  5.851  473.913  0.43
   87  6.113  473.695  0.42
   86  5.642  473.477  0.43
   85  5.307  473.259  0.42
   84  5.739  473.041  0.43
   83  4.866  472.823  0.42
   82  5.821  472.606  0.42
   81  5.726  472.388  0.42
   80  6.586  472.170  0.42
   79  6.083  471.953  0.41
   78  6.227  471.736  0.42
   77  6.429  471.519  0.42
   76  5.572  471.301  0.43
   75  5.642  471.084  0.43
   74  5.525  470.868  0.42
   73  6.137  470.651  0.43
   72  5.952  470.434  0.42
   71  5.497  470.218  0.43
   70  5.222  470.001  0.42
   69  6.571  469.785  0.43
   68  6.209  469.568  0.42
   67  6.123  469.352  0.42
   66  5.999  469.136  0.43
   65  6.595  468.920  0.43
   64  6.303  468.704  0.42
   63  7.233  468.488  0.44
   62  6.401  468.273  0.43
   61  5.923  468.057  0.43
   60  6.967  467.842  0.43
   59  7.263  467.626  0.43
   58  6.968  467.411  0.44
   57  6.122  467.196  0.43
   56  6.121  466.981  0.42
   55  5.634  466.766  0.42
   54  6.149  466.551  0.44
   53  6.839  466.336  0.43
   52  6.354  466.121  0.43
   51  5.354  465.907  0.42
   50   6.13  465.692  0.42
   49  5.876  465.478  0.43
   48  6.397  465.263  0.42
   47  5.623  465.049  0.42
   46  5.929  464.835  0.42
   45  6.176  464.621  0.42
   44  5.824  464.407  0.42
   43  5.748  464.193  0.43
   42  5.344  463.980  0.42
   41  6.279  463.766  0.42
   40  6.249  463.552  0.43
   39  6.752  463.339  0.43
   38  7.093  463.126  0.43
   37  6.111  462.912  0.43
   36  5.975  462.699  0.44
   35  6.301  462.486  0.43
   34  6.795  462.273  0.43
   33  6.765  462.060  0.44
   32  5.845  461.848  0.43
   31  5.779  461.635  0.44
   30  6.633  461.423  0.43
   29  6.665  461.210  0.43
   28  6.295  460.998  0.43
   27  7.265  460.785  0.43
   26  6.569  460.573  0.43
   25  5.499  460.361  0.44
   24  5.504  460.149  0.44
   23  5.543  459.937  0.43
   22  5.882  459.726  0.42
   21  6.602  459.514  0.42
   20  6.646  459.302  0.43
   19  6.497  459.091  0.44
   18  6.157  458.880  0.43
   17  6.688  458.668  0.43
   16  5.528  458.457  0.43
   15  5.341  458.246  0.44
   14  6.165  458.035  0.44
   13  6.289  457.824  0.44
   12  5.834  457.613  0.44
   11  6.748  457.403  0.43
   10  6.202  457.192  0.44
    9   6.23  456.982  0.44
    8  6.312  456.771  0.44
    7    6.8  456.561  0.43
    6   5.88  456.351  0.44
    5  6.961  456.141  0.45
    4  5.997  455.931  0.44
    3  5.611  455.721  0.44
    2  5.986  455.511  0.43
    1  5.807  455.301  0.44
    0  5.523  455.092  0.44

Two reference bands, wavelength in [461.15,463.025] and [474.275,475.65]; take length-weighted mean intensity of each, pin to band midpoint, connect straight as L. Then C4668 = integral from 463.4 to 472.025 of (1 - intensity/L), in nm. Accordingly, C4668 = 0.21 nm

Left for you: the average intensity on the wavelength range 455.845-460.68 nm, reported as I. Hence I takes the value 6.17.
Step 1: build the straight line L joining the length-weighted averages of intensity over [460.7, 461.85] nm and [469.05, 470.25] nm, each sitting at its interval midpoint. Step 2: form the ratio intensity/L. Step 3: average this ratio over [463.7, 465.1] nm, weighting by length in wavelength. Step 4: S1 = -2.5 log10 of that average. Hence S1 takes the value 0.08 mag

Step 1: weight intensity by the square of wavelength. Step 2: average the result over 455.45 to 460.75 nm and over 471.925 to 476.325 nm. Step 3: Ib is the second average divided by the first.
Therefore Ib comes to 1.0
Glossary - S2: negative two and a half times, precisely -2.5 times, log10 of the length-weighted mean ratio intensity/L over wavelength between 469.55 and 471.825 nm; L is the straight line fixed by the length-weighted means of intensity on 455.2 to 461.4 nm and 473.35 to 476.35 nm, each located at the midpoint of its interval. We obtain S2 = 0.046 mag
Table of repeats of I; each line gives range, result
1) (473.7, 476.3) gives 6.17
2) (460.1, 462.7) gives 6.33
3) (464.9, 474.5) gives 6.09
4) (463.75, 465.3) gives 5.87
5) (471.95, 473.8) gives 5.75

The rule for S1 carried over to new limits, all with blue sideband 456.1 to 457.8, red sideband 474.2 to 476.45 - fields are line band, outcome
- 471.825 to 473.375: 0.08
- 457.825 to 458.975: 0.06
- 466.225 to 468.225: -0.03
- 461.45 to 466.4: 0.02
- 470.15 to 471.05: 0.08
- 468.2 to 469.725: -0.03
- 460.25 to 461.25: -0.02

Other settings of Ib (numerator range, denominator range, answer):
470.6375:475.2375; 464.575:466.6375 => 1.01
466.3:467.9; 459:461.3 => 1.07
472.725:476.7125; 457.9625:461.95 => 1.03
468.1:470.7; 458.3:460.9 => 1.04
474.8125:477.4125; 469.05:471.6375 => 1.05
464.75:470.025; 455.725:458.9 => 1.06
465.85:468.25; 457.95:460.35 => 1.09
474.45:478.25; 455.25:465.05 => 1.07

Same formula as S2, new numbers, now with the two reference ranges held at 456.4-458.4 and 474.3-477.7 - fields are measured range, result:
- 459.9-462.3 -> -0.01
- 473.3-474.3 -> 0.04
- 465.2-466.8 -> 0.01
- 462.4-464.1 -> -0.01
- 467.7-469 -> -0.07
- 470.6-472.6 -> 0.03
